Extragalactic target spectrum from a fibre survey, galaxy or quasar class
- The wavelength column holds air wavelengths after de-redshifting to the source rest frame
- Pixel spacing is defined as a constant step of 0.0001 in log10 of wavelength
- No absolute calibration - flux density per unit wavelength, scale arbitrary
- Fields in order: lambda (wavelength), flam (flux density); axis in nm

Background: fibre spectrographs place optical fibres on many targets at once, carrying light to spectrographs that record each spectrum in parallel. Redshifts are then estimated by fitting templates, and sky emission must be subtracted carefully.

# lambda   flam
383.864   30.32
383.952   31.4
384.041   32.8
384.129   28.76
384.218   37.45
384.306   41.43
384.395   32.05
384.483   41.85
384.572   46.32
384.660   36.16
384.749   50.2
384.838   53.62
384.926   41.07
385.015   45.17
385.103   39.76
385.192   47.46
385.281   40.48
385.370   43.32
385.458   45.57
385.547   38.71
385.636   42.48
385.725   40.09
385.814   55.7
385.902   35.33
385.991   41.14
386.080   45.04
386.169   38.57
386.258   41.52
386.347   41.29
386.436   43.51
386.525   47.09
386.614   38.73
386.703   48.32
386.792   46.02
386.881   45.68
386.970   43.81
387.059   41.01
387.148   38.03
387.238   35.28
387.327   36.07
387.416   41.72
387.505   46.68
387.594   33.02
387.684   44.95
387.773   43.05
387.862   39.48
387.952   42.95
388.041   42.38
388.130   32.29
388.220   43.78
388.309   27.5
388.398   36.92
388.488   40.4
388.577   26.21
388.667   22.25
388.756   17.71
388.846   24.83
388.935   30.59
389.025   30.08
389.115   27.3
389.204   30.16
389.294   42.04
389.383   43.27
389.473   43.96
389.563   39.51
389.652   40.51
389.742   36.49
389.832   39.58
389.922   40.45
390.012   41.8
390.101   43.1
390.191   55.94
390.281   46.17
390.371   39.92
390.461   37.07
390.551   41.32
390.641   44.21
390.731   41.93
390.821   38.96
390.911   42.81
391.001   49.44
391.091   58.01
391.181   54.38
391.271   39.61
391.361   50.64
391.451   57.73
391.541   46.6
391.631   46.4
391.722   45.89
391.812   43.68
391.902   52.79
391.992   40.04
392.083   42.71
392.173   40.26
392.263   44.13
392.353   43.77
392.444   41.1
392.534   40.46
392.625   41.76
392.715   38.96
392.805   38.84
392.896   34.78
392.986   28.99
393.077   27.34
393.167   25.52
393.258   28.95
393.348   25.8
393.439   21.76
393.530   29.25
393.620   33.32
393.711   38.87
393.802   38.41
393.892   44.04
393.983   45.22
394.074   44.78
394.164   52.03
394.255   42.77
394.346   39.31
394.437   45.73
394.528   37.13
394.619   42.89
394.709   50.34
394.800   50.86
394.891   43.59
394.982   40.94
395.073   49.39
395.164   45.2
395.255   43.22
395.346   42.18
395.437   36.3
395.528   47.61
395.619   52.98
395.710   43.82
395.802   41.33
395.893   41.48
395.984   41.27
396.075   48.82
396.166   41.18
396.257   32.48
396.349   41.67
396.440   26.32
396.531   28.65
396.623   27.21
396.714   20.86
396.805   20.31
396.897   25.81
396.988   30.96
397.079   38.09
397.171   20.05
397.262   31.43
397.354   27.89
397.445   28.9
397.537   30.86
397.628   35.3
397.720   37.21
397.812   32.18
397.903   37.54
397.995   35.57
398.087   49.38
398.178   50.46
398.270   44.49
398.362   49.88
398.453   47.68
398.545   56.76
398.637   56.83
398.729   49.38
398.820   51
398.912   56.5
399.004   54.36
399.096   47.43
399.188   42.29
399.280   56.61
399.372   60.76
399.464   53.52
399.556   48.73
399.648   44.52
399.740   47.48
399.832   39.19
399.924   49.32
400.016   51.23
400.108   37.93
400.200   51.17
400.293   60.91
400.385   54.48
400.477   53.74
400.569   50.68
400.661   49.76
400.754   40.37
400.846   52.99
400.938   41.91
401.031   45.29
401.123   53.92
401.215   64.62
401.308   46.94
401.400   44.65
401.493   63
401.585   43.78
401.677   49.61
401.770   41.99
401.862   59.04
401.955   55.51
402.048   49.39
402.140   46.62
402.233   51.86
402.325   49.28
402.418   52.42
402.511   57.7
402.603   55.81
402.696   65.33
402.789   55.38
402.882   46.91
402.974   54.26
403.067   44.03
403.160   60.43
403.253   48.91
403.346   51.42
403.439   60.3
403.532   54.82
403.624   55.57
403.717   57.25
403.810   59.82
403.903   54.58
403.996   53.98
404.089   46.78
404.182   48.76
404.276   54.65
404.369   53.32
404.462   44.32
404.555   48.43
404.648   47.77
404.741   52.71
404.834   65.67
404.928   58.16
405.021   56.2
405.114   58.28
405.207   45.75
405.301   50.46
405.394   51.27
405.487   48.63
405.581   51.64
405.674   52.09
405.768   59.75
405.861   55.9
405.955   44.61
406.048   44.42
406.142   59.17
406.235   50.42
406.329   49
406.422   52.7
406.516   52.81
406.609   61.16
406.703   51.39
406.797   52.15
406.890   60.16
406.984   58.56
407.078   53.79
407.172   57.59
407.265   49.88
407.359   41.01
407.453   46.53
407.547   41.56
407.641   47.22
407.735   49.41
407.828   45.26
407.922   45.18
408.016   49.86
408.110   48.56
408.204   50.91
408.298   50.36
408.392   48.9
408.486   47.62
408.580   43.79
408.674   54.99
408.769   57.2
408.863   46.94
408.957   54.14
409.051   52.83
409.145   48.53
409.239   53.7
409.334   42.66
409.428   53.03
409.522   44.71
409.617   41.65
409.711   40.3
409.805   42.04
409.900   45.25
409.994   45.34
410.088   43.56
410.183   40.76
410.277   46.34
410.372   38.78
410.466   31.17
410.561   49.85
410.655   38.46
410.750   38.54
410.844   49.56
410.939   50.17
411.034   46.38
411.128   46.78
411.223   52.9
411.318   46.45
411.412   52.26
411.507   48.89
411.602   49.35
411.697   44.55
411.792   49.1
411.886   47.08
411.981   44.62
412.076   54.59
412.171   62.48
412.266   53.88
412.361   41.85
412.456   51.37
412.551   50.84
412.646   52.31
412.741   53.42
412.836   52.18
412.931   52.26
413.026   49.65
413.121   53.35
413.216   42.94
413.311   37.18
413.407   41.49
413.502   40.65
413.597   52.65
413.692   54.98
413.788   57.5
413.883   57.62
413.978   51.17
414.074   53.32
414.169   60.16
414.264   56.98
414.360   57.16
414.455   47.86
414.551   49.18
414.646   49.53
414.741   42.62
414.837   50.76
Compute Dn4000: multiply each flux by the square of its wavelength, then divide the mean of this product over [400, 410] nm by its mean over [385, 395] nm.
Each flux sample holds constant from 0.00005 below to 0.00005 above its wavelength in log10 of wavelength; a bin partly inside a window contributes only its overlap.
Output 1.4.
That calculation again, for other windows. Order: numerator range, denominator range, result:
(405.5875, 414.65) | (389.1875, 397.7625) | 1.35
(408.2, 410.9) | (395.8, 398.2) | 1.45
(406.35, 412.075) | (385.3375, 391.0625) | 1.34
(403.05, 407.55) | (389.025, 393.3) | 1.36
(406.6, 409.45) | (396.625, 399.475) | 1.29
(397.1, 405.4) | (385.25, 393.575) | 1.32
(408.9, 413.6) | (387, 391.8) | 1.31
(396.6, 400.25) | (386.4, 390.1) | 1.17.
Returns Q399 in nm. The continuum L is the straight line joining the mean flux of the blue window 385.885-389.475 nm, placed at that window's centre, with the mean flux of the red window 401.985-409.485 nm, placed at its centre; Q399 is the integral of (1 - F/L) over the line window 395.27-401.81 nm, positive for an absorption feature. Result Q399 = 0.39 nm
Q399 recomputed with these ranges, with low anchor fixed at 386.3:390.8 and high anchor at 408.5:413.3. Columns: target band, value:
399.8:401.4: -0.22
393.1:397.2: 0.35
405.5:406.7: -0.18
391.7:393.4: 0.10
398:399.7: -0.31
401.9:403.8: -0.39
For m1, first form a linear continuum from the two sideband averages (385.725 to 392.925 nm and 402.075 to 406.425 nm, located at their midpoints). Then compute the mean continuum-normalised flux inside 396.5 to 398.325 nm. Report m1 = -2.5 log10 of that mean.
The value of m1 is 0.404 mag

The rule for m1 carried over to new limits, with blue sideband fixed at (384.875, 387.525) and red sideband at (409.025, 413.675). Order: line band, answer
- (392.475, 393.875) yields 0.30 mag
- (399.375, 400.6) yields -0.11 mag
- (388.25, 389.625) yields 0.31 mag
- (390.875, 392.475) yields -0.08 mag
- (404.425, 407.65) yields -0.13 mag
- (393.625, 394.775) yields 0.02 mag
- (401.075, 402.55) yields -0.14 mag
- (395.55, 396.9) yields 0.22 mag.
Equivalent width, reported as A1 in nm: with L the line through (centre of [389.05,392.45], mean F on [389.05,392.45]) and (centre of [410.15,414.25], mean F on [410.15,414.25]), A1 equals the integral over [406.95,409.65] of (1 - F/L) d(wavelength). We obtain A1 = -0.08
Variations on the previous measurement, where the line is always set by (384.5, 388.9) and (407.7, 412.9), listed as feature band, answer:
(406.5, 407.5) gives -0.136 nm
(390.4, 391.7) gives -0.141 nm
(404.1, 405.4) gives -0.179 nm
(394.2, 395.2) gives -0.036 nm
